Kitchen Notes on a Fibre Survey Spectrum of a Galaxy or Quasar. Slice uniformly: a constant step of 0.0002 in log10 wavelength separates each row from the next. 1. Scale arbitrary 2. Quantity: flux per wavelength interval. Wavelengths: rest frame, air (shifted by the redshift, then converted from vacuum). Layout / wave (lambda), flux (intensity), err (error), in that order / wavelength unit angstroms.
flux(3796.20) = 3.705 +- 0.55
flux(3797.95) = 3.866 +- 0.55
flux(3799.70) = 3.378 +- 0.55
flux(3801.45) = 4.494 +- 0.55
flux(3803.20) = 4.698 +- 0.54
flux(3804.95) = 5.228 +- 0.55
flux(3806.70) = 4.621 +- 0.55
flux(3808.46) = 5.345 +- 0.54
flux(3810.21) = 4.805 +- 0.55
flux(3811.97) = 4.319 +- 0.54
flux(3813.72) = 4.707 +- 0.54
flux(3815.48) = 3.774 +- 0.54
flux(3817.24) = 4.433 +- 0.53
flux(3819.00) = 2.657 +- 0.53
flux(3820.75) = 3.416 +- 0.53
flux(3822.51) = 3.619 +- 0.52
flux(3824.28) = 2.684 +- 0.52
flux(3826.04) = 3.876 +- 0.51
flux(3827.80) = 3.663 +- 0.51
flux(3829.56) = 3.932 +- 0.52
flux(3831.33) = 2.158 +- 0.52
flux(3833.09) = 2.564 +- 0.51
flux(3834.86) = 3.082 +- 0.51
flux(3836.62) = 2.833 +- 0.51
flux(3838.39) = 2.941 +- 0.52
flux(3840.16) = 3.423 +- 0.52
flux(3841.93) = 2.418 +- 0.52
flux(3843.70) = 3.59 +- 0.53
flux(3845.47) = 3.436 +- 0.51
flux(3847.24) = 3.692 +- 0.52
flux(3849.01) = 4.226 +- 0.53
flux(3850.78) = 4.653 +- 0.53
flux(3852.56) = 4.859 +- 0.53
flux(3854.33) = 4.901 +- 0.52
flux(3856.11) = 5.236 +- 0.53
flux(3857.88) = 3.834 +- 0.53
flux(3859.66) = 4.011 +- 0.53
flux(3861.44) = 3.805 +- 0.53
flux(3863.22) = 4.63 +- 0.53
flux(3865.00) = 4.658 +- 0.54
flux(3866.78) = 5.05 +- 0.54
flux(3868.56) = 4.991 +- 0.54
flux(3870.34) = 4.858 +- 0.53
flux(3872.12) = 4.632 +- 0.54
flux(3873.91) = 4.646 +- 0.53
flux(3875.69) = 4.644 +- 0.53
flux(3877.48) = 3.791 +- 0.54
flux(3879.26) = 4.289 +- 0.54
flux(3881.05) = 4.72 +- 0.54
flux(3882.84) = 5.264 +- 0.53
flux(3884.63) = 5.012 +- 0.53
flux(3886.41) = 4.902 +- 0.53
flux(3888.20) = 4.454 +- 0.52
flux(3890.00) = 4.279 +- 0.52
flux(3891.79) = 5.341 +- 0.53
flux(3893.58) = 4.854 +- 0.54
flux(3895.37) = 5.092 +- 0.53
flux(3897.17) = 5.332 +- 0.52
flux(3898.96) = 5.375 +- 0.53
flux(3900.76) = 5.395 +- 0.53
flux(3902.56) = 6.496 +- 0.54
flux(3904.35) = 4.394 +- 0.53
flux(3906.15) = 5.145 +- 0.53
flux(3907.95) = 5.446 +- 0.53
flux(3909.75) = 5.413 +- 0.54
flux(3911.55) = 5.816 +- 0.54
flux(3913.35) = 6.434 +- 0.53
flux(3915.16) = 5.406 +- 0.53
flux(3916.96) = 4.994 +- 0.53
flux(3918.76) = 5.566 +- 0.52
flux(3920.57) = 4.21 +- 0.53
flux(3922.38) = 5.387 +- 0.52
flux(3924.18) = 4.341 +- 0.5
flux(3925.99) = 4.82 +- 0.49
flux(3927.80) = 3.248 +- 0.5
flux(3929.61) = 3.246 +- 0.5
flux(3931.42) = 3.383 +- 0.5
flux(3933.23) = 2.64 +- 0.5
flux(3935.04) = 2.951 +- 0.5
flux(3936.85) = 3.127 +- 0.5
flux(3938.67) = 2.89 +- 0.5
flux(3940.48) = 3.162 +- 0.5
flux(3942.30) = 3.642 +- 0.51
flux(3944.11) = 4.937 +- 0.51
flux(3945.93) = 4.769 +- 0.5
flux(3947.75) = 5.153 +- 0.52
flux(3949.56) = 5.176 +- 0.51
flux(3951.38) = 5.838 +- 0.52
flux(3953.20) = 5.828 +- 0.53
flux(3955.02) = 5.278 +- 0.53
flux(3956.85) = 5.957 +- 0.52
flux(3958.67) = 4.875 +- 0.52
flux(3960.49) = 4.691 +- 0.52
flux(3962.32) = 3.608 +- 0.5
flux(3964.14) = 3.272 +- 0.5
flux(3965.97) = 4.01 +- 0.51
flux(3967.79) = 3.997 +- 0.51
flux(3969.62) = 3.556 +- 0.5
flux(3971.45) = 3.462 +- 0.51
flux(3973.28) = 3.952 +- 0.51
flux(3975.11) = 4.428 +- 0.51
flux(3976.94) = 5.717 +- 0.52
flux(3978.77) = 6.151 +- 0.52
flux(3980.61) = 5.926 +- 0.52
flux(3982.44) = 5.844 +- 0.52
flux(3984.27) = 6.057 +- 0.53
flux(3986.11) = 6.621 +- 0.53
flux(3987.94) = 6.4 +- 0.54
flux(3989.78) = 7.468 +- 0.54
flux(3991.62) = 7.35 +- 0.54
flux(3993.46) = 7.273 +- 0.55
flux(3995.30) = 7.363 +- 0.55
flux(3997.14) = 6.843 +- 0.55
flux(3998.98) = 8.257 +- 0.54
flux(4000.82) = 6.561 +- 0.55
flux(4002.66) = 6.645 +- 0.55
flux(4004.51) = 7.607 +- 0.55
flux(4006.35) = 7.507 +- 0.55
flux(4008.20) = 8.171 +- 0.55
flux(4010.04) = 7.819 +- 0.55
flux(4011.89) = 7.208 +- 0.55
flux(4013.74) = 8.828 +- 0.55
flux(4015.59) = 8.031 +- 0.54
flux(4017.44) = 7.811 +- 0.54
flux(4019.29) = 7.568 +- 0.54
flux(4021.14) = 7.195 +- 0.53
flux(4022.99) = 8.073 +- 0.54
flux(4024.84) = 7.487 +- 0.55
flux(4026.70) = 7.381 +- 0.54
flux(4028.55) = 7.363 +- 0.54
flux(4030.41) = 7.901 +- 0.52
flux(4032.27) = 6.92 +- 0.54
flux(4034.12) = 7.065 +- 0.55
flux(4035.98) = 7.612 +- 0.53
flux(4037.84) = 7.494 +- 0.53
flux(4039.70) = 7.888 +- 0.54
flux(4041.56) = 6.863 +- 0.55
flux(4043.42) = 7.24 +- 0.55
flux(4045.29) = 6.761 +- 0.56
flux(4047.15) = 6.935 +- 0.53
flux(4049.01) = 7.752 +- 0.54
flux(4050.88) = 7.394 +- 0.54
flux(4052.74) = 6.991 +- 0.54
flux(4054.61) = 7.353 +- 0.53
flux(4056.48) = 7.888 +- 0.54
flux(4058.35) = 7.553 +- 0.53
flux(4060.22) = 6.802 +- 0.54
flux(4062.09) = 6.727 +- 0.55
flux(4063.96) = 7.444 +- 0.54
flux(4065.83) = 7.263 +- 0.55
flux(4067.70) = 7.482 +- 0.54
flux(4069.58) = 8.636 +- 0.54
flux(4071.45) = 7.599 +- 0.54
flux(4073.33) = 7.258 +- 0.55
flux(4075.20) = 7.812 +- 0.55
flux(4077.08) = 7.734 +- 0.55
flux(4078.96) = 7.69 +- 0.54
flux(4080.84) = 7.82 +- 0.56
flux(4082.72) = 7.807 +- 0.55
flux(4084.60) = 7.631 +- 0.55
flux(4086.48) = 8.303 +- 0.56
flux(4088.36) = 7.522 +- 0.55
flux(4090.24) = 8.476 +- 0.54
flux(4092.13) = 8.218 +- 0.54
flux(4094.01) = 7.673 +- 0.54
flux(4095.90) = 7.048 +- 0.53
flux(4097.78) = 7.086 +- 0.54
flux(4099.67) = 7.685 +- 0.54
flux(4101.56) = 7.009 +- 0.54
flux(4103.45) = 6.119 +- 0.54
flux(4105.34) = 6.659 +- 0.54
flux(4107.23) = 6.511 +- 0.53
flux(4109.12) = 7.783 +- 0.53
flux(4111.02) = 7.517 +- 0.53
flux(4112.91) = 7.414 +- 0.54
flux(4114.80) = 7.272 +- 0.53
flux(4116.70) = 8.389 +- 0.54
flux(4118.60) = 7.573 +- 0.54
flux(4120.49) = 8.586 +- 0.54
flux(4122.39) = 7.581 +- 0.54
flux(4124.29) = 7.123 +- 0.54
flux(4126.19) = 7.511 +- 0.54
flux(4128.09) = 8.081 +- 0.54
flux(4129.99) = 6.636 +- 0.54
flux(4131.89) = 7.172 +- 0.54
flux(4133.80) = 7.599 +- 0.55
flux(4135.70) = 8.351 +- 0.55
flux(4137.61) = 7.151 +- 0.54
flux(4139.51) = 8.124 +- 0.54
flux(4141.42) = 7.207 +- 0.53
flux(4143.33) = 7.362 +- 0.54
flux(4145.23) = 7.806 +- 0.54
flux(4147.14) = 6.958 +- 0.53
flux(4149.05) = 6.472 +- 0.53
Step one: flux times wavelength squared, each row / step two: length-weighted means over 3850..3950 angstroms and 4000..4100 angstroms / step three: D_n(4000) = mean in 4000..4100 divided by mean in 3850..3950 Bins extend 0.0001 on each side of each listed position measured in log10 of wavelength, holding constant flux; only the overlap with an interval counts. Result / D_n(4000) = 1.75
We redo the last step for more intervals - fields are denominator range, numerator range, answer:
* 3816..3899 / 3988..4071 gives 1.96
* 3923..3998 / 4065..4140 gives 1.67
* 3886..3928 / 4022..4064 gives 1.53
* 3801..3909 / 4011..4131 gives 1.93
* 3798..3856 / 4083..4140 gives 2.26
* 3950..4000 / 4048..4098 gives 1.43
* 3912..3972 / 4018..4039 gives 1.78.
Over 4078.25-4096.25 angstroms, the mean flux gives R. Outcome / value 7.85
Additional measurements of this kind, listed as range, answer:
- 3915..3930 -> 4.58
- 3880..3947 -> 4.64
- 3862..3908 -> 4.89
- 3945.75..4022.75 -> 6.13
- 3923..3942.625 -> 3.43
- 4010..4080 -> 7.49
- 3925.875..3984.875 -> 4.4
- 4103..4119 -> 7.27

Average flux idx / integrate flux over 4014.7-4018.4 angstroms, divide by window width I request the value 7.92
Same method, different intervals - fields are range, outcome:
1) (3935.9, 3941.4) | 3.06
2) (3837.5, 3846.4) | 3.16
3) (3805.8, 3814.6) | 4.76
